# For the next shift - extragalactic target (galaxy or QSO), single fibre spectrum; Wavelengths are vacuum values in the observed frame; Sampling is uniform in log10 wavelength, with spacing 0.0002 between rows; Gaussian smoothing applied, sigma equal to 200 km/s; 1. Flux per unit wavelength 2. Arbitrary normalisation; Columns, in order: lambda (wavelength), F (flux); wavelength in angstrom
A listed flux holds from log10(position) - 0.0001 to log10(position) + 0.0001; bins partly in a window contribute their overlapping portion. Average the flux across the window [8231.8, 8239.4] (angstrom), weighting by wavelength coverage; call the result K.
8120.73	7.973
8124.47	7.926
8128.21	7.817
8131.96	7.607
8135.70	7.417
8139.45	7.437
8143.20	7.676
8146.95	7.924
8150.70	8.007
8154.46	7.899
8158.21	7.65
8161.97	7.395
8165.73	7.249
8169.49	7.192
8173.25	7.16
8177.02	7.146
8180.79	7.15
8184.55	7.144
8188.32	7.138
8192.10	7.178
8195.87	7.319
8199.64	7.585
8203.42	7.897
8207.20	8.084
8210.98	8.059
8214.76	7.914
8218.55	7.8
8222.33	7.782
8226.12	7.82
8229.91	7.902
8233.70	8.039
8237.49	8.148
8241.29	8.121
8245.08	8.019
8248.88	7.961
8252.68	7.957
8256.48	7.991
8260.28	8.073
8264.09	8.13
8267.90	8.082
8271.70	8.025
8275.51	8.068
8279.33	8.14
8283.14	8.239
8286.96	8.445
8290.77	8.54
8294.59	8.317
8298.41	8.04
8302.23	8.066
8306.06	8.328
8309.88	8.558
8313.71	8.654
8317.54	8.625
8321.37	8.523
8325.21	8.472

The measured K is 8.09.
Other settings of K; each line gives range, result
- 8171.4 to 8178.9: 7.15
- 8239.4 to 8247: 8.07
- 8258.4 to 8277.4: 8.08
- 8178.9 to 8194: 7.15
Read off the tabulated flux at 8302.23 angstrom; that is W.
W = 8.066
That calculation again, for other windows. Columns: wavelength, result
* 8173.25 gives 7.16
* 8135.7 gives 7.417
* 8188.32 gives 7.138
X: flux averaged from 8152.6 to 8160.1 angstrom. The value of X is 7.78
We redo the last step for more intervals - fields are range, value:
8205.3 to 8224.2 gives 7.93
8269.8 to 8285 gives 8.12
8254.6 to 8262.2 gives 8.03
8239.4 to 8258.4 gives 8.01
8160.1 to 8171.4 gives 7.28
